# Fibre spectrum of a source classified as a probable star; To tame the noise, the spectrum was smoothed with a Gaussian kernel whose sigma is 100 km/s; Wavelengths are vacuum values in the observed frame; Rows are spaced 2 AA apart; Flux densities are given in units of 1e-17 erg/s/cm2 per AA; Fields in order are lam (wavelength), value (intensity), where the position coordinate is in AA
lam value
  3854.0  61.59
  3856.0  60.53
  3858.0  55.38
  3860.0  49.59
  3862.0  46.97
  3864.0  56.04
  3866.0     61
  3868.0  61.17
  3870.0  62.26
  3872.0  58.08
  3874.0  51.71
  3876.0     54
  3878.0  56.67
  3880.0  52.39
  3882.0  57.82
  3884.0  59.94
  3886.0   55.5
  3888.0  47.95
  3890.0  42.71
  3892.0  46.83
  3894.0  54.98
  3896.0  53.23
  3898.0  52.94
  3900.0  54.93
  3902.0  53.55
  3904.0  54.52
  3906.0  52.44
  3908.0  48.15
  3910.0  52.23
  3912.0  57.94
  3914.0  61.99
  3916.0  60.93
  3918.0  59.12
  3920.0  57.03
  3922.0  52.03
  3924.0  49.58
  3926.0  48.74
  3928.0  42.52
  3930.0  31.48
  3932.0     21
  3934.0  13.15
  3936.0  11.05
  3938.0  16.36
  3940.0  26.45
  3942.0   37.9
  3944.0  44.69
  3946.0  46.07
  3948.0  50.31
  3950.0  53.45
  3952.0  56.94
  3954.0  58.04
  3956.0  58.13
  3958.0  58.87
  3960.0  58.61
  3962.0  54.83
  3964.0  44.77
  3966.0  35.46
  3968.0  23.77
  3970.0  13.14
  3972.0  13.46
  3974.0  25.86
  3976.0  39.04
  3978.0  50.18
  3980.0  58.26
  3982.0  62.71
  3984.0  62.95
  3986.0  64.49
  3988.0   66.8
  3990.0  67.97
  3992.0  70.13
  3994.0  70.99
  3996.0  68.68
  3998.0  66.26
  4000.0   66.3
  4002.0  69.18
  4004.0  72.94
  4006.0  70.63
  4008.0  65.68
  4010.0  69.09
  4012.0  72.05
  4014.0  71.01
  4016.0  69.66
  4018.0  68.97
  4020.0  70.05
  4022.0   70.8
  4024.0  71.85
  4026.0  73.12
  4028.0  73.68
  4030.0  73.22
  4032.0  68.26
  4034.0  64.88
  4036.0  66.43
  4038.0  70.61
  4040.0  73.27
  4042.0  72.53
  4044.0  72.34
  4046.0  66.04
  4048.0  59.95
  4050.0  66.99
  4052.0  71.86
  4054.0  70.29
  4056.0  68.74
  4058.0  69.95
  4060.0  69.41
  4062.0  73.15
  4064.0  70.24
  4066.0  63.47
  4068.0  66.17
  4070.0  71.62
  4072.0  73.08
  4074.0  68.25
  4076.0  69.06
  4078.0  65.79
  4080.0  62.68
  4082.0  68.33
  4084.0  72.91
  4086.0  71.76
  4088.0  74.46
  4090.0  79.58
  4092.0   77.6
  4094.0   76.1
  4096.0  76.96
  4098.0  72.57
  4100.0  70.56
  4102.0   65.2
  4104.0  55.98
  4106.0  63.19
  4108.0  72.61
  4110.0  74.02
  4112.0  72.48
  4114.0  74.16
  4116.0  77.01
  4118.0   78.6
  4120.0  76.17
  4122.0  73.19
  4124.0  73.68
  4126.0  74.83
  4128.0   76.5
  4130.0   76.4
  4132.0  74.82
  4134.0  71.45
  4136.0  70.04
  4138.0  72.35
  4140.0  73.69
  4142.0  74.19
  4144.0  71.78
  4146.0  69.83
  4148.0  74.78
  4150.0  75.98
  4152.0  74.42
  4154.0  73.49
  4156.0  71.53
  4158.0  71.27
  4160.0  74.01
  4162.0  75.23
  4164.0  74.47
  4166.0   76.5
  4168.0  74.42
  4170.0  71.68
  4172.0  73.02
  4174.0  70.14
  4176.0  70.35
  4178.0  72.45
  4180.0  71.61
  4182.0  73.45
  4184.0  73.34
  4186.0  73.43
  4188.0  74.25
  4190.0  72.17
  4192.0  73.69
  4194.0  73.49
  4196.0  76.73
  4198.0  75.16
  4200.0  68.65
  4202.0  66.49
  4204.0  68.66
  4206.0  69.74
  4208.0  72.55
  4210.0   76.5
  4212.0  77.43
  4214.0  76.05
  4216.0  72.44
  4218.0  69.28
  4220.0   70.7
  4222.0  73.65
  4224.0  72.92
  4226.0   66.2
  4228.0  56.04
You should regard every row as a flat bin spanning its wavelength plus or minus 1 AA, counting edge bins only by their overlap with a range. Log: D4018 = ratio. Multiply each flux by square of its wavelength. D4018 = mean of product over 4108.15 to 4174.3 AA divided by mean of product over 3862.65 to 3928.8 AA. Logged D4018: 1.5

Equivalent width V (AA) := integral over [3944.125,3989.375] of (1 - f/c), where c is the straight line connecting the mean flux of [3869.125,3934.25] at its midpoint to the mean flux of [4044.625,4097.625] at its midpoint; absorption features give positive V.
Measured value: 8.1 AA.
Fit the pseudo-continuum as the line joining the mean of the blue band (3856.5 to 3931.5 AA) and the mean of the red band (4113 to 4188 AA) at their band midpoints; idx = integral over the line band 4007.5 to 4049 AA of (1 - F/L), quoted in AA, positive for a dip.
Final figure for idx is -3.8 AA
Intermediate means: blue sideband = 53.2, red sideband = 73.6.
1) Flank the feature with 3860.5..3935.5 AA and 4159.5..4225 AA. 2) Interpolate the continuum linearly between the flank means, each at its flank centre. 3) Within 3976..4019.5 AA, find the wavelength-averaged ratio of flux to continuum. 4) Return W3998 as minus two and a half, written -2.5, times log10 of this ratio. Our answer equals -0.13 mag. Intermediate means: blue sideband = 51.2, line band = 66.3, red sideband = 72.9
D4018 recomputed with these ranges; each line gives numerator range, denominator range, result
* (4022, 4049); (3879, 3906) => 1.42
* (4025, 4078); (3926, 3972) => 1.89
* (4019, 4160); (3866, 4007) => 1.51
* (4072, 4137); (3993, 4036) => 1.08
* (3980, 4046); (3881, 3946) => 1.57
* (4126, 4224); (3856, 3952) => 1.71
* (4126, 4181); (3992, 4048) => 1.12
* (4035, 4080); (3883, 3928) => 1.40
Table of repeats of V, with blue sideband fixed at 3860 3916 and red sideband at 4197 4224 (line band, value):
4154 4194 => -1.66 AA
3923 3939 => 7.74 AA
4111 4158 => -4.14 AA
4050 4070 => -1.69 AA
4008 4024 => -2.24 AA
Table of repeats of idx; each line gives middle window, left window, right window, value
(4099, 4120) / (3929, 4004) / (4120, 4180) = -0.9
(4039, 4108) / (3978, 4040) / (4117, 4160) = 1.3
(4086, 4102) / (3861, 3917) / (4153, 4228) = -1.9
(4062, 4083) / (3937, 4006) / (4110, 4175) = -1.2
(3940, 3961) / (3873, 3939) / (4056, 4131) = 1.0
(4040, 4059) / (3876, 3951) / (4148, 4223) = -2.8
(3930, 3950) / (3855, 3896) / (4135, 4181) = 9.5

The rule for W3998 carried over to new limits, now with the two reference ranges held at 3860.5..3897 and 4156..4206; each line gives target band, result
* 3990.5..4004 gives -0.123 mag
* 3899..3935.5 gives 0.180 mag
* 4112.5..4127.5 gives -0.096 mag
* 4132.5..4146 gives -0.032 mag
